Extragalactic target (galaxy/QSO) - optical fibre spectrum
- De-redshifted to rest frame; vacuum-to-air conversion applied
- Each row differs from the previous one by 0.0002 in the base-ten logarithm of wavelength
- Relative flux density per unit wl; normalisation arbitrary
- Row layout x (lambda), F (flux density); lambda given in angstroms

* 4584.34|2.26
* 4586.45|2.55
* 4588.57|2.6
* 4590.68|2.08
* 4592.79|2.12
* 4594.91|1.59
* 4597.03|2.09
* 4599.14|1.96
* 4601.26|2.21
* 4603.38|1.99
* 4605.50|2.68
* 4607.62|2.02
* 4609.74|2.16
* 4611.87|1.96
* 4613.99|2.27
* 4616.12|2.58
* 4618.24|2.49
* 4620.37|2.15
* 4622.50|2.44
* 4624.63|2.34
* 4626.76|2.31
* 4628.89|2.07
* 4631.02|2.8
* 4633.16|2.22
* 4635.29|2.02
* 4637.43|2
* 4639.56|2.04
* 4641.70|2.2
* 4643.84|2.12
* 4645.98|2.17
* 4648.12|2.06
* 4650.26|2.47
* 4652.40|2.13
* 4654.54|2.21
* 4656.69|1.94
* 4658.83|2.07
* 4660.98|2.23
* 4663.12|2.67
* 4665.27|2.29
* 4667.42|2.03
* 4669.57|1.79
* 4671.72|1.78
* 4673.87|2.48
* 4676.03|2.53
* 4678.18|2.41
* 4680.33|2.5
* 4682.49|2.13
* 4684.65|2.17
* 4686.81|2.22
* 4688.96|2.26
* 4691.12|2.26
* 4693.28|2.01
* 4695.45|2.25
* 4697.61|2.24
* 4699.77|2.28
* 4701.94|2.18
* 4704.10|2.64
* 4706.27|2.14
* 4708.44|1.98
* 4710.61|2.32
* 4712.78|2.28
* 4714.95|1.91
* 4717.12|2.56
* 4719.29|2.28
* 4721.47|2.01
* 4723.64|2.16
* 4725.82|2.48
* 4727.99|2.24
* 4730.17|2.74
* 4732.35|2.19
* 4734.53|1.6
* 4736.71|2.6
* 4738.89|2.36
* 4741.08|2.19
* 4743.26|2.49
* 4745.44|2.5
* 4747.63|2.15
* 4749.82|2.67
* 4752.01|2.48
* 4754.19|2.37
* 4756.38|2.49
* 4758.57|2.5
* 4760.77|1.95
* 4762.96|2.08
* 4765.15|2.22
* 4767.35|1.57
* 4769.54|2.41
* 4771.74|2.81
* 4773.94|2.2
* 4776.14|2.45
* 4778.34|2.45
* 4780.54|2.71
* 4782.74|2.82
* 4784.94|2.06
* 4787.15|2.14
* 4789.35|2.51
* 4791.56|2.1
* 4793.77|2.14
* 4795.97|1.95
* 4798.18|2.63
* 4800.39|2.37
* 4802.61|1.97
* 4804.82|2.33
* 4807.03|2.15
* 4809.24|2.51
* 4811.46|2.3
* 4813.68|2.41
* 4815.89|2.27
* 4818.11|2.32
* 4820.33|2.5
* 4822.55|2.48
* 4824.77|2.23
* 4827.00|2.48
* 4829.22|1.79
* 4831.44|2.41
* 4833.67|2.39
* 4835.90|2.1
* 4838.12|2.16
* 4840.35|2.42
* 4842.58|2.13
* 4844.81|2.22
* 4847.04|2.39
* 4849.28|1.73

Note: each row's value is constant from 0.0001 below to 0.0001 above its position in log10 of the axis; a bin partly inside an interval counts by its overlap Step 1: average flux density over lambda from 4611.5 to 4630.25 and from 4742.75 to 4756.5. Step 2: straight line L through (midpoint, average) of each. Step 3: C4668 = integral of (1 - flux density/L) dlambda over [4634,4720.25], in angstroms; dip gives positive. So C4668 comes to 6.0 angstroms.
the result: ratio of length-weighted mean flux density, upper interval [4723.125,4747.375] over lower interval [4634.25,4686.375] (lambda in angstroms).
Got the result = 1.06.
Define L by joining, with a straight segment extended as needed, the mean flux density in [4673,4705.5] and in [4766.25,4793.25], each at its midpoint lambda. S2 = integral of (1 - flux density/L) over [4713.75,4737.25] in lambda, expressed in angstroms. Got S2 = 0.8 angstroms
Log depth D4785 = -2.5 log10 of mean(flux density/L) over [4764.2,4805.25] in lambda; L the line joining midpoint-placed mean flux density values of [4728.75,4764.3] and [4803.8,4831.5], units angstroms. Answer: 0.009 mag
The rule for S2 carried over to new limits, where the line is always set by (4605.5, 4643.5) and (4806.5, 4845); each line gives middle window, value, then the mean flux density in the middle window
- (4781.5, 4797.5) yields 0.20 angstroms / 2.26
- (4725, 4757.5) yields -1.32 angstroms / 2.37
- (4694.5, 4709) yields 0.09 angstroms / 2.25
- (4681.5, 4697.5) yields 0.53 angstroms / 2.19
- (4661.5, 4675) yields 0.49 angstroms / 2.18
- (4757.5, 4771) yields 0.85 angstroms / 2.14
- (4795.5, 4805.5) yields 0.11 angstroms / 2.26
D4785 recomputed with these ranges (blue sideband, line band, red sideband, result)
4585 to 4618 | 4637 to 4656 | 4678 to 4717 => 0.03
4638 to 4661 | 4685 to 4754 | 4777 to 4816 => -0.02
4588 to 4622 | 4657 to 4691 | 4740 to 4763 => 0.02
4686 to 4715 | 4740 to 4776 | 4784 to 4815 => -0.04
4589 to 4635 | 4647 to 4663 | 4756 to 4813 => 0.02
